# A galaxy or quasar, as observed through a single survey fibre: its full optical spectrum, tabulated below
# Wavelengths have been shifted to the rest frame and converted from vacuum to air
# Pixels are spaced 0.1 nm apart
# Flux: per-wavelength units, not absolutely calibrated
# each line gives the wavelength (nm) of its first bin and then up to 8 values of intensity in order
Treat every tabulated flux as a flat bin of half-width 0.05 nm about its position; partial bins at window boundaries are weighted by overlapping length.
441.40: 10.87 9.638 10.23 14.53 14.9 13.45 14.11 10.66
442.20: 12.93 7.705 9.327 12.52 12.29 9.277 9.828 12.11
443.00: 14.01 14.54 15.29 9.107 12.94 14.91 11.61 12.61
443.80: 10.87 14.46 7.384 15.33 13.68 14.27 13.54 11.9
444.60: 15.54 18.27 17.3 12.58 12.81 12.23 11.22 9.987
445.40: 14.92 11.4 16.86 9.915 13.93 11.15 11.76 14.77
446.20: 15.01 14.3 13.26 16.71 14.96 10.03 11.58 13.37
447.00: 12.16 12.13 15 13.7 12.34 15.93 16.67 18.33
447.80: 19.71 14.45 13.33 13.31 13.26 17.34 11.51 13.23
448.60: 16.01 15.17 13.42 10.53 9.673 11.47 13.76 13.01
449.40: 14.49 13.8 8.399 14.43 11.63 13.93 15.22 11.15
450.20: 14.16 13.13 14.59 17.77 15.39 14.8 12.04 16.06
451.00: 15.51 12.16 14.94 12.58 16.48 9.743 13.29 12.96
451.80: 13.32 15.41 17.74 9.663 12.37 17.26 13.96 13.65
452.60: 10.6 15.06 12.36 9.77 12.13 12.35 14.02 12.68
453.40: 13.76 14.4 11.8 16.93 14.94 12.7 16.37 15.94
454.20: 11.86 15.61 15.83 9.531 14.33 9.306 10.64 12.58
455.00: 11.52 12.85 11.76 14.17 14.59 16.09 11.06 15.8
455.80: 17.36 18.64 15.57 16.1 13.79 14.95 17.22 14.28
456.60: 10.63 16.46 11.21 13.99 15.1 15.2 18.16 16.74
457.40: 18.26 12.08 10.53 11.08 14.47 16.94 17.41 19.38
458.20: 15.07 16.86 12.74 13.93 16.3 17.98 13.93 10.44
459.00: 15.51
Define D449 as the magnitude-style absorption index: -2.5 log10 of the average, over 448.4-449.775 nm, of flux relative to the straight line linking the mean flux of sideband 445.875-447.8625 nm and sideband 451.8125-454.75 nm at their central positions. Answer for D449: 0.09 mag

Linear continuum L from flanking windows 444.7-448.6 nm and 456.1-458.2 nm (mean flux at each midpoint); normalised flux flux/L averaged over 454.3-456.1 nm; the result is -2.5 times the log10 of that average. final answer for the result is 0.07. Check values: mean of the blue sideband 13.8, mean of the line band 13.7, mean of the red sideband 14.9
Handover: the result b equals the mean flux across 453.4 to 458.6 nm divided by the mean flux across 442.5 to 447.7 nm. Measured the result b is 1.1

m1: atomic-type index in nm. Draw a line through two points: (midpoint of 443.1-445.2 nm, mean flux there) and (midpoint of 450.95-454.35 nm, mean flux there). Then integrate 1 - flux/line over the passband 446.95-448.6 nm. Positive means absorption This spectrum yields -0.14 nm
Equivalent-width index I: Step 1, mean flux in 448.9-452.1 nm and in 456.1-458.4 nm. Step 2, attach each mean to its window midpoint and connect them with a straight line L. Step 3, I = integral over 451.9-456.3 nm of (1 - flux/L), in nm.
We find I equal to 0.17 nm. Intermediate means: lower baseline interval 13.5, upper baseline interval 15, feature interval 13.7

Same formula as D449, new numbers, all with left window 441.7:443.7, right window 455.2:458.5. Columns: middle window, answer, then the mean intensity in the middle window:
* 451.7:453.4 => 0.07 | 13.3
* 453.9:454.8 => 0.09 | 13.4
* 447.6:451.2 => -0.03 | 13.9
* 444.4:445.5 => -0.07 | 13.6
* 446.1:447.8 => -0.10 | 14.3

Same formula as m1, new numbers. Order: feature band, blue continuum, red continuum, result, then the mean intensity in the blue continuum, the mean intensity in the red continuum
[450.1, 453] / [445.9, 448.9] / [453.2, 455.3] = -0.02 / 14.1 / 13.3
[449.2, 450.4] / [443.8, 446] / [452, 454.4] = 0.03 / 13.2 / 13.6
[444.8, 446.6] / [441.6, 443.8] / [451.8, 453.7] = -0.10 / 12.2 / 13.4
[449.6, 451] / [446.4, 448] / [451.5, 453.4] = -0.04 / 14.4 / 13.2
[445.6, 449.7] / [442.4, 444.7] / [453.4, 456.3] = -0.14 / 12.7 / 14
